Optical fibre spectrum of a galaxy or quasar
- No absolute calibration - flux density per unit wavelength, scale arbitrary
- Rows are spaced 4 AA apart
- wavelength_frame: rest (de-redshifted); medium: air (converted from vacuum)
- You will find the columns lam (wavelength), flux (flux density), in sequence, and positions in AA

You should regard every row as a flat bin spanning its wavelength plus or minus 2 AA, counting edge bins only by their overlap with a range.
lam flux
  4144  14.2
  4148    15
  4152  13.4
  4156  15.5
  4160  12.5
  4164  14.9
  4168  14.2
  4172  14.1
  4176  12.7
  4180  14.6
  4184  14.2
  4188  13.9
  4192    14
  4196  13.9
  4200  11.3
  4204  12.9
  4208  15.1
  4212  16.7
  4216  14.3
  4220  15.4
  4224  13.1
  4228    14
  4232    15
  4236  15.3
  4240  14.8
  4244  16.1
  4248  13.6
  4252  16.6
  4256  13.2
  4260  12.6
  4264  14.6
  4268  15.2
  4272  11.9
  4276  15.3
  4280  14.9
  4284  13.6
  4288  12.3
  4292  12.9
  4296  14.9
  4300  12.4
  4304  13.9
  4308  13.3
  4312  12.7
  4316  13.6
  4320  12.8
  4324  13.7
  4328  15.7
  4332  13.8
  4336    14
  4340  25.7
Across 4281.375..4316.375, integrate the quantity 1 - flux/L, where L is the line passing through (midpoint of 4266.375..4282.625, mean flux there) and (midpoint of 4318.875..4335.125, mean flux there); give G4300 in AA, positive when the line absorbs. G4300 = 2.2 AA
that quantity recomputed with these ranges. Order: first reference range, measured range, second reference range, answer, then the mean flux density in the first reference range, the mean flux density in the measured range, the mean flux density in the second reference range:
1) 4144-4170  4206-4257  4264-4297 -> -3.14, 14.2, 14.9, 13.9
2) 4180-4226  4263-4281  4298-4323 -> -1.14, 14.1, 14.3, 13.1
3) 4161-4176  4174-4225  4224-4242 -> 1.01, 14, 14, 14.6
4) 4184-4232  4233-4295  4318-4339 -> 0.40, 14.1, 14.2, 14.6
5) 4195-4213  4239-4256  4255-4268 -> -1.59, 13.8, 15.1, 13.8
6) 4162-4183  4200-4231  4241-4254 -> 1.11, 14.1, 14.3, 15.4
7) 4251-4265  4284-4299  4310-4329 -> 0.51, 14.1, 13.3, 13.6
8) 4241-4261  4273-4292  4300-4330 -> 0.37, 14.5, 13.8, 13.6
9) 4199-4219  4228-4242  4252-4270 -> -0.64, 14.3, 14.9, 14.2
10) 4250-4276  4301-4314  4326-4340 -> 1.81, 14.1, 13.2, 16.1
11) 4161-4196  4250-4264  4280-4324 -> -0.63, 14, 14.2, 13.3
